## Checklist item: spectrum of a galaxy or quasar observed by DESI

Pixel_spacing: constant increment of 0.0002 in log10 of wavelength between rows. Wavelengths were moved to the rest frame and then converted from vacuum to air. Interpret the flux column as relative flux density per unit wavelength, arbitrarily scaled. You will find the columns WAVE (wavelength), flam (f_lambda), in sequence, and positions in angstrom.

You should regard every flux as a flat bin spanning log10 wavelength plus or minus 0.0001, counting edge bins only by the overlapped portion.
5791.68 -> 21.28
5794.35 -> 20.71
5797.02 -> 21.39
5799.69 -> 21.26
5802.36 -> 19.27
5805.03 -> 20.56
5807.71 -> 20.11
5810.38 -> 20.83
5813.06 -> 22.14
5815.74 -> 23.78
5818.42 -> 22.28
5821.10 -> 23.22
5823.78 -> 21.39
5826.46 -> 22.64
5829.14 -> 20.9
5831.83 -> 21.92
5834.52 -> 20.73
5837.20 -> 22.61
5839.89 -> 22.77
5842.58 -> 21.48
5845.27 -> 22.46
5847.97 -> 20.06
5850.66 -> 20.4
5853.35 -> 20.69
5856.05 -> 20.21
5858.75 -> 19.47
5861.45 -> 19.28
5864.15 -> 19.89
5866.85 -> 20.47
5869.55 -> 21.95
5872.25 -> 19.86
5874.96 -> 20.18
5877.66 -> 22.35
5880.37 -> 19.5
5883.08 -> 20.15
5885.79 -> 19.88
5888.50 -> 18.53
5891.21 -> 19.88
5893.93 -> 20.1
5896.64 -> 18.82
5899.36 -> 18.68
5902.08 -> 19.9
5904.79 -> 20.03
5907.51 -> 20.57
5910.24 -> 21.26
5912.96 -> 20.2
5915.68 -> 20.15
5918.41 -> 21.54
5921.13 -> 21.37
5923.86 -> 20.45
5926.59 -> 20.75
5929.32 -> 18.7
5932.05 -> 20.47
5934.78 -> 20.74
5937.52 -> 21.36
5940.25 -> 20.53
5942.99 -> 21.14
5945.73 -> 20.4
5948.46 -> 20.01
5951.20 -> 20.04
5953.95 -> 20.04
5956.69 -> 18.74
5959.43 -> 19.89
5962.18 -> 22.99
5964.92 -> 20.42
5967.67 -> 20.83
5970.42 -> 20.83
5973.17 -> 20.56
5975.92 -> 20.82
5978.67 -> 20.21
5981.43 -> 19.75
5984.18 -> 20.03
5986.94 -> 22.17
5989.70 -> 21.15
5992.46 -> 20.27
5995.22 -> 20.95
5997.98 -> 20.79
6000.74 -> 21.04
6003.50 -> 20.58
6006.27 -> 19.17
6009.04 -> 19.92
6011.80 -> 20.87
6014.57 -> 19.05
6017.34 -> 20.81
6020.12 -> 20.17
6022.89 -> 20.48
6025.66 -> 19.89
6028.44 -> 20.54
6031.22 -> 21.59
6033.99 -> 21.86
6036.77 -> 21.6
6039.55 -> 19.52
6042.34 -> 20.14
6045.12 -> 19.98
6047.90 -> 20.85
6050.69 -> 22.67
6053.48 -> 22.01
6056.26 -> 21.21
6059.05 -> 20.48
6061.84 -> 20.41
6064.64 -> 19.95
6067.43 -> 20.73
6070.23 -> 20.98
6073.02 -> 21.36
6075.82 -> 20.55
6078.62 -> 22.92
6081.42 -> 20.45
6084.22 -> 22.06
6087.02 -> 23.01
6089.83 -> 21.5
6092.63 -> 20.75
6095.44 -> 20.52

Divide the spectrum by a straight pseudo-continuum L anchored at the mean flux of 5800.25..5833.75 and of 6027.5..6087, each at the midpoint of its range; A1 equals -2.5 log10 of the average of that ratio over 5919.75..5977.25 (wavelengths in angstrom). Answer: 0.04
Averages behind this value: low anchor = 21.6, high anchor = 21.1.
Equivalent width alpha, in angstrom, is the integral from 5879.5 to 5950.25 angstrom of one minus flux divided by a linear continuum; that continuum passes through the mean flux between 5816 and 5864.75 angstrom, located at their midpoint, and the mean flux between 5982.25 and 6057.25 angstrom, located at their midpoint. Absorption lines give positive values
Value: 2.9 angstrom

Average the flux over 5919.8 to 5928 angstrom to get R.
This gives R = 20.8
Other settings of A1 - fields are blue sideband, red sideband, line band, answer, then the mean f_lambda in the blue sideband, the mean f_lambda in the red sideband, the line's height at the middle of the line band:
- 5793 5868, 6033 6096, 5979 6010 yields 0.032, 21.2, 21.1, 21.1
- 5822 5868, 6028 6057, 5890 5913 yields 0.061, 21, 21.1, 21.1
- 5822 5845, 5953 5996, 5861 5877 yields 0.058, 21.9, 20.6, 21.6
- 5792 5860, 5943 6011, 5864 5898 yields 0.048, 21.3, 20.5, 21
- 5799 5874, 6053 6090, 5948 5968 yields 0.044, 21.2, 21.2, 21.2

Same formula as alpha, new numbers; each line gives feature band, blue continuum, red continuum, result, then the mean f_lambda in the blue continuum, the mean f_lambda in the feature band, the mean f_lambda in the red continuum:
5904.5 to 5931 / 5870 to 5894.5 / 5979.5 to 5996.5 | -0.28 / 20.1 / 20.5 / 20.7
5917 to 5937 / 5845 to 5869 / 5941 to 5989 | -0.16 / 20.3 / 20.6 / 20.5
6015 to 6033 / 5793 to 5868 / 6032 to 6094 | 0.53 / 21.2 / 20.5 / 21.1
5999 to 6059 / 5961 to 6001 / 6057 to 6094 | 0.98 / 20.8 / 20.7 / 21.2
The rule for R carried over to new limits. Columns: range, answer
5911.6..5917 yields 20.2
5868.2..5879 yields 21.1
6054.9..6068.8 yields 20.5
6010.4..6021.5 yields 20.2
